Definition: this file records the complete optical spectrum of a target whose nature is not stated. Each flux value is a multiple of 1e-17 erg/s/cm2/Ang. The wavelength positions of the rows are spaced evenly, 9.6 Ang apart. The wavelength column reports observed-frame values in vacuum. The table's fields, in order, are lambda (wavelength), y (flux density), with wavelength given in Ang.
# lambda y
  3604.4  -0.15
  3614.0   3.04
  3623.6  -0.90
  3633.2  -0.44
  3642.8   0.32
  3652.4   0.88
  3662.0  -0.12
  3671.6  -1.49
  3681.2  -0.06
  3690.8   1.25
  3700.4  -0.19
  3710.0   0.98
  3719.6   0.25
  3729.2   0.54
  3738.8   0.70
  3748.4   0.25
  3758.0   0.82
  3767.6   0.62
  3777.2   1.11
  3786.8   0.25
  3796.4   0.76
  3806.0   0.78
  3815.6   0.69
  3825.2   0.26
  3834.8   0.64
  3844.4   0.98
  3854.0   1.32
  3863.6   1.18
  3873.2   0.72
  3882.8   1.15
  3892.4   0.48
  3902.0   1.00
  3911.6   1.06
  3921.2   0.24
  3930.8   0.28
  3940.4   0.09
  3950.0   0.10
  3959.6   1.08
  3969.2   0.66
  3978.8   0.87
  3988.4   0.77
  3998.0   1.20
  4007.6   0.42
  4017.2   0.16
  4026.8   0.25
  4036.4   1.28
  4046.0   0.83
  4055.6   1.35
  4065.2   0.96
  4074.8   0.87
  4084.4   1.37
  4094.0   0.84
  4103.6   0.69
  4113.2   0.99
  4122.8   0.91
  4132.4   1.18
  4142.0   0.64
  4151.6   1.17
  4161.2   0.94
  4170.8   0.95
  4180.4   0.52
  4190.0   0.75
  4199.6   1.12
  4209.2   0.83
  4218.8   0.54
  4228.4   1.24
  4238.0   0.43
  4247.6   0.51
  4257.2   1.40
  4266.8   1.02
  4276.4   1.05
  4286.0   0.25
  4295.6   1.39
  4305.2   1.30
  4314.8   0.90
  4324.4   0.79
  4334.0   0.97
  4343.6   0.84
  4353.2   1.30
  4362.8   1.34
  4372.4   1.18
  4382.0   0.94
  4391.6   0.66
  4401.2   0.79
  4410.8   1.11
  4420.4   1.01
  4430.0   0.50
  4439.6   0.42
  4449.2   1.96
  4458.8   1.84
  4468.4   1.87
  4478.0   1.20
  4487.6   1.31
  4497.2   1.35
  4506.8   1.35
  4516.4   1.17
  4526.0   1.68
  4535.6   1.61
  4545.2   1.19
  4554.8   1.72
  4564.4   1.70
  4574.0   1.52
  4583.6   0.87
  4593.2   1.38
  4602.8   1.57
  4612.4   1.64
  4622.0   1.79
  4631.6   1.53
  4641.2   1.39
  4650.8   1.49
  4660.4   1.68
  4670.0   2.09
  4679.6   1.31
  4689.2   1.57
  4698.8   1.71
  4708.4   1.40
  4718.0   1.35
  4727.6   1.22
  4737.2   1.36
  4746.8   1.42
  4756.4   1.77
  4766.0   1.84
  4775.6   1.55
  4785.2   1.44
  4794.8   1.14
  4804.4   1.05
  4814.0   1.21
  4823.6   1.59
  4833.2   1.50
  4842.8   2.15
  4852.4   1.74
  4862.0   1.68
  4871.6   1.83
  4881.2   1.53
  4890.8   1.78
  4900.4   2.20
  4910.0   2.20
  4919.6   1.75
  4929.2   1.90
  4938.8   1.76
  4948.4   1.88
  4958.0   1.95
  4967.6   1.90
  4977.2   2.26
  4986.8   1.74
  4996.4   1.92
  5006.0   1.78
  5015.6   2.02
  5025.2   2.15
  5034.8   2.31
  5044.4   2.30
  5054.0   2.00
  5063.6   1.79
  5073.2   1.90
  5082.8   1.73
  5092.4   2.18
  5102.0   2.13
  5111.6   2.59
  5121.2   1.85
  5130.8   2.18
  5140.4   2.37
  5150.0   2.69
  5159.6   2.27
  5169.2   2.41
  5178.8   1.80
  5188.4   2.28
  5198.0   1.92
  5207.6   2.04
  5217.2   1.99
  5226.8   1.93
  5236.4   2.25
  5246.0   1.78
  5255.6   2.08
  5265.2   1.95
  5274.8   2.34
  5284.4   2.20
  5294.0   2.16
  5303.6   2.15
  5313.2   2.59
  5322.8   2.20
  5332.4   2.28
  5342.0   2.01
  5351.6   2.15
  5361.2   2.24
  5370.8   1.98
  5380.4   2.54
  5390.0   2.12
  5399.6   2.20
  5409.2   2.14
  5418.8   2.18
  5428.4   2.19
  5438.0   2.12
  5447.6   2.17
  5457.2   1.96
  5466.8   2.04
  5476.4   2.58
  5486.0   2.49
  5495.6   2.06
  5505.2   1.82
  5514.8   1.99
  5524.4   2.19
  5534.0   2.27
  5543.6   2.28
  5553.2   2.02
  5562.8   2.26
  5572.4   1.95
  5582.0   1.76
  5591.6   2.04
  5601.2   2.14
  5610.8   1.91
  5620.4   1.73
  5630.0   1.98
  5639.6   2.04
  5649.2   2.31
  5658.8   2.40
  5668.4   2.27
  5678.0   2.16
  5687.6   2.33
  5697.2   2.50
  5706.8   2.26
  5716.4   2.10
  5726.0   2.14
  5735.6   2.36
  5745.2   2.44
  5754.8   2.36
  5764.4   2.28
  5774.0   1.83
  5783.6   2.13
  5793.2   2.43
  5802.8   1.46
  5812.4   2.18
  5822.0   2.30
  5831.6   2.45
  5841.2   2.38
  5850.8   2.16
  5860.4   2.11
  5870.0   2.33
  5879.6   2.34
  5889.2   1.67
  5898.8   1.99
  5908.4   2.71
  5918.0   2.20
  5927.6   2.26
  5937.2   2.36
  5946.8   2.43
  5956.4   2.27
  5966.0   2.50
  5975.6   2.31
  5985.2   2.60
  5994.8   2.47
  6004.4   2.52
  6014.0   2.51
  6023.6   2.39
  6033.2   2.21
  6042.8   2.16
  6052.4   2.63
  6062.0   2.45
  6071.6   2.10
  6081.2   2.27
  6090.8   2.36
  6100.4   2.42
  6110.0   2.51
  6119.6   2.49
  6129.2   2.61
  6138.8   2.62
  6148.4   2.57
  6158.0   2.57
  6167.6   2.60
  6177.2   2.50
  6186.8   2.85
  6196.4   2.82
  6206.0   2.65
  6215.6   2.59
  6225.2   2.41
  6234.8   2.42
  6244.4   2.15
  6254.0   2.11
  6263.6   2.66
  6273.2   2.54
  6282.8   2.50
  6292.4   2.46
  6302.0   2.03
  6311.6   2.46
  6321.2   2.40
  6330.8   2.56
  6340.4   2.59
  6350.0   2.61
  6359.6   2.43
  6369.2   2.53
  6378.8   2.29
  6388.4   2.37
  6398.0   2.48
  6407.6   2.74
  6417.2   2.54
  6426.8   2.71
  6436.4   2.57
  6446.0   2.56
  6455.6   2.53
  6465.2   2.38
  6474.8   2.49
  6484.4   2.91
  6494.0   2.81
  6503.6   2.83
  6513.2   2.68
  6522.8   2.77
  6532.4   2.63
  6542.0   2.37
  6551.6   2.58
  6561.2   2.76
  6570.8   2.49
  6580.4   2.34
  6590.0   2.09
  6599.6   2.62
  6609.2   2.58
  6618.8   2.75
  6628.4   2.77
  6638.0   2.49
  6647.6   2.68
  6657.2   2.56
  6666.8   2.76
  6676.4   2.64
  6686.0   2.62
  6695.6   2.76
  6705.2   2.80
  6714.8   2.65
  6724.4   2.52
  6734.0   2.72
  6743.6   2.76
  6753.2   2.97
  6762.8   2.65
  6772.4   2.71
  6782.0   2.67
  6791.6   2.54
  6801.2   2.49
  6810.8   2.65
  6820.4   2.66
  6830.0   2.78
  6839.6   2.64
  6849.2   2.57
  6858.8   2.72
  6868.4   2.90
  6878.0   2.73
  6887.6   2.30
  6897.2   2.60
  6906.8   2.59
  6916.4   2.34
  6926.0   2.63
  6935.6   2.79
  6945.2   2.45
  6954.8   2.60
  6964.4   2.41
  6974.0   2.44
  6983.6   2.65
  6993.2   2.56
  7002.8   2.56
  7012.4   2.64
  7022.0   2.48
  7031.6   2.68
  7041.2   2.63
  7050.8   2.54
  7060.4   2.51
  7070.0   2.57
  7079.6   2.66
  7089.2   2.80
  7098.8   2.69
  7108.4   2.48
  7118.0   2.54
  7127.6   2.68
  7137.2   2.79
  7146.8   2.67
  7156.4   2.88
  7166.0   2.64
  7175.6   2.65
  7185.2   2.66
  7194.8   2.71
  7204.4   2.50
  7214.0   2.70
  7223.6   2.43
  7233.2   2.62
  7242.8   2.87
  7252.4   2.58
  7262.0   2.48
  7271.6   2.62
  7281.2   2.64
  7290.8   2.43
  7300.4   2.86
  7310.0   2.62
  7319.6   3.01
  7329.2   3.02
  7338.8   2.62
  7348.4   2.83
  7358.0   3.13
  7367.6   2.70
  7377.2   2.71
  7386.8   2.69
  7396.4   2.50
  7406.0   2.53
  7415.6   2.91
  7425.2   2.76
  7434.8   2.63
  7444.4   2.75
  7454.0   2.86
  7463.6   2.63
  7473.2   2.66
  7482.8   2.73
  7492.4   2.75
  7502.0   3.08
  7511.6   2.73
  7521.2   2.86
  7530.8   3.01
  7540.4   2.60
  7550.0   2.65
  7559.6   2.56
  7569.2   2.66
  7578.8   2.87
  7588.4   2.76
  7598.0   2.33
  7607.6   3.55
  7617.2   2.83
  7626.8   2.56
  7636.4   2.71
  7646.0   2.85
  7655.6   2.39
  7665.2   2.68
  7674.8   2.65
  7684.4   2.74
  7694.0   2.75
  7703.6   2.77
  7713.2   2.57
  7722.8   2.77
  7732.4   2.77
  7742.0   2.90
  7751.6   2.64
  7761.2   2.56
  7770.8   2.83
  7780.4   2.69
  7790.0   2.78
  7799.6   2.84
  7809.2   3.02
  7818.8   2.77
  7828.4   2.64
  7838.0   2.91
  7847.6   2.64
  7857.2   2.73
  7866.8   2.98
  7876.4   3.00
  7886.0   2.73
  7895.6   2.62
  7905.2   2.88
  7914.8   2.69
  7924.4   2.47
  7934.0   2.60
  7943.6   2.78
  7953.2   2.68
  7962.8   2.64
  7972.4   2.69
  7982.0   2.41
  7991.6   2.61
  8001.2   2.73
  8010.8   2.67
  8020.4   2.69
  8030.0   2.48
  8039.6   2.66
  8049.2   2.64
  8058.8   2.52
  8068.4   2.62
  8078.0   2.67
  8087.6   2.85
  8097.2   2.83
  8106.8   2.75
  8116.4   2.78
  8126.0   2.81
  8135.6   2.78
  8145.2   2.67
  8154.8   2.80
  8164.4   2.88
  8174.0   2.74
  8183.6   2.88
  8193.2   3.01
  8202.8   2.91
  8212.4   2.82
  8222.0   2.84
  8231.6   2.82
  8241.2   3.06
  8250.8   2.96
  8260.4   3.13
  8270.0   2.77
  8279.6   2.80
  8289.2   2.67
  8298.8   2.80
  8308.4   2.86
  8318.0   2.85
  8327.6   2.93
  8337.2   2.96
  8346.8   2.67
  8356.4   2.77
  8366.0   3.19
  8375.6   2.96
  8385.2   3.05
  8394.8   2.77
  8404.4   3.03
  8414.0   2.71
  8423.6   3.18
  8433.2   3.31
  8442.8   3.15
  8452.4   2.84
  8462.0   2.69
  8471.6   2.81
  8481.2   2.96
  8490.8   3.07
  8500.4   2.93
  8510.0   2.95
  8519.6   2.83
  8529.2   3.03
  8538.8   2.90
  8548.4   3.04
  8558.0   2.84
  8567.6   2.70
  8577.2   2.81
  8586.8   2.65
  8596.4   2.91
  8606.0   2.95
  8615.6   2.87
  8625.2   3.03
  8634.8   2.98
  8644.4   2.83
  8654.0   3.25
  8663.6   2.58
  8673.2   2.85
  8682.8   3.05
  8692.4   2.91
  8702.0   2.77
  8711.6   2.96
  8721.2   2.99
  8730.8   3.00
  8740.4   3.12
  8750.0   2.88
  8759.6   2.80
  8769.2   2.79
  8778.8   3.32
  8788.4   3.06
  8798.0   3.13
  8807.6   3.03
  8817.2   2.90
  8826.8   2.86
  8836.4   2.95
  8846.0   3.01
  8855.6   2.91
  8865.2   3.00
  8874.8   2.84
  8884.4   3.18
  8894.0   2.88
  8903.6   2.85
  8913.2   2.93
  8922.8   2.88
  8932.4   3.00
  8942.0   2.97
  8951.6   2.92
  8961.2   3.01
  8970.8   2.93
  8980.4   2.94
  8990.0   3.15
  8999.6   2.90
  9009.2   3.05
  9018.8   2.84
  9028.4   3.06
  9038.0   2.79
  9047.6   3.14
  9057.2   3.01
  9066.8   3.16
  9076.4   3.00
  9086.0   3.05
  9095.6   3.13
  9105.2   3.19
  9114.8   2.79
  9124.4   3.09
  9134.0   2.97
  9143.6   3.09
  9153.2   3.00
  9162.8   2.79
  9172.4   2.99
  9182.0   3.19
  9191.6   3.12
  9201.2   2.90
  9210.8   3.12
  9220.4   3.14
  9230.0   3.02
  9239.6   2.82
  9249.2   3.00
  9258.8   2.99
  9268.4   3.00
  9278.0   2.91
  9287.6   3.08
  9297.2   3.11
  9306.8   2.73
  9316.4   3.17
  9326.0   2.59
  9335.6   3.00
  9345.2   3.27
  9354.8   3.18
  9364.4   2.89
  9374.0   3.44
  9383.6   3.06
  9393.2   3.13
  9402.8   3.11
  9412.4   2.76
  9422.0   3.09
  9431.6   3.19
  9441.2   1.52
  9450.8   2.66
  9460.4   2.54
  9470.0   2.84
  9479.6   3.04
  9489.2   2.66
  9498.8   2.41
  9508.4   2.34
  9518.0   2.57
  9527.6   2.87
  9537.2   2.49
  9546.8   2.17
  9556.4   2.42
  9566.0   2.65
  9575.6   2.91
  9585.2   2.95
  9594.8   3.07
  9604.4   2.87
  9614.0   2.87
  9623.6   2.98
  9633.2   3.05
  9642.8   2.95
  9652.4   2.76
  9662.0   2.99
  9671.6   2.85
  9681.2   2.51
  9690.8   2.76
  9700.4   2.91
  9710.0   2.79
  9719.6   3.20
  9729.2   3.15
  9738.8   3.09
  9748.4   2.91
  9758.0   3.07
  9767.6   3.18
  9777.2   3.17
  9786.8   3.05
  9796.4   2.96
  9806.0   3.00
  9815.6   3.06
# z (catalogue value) 0.12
